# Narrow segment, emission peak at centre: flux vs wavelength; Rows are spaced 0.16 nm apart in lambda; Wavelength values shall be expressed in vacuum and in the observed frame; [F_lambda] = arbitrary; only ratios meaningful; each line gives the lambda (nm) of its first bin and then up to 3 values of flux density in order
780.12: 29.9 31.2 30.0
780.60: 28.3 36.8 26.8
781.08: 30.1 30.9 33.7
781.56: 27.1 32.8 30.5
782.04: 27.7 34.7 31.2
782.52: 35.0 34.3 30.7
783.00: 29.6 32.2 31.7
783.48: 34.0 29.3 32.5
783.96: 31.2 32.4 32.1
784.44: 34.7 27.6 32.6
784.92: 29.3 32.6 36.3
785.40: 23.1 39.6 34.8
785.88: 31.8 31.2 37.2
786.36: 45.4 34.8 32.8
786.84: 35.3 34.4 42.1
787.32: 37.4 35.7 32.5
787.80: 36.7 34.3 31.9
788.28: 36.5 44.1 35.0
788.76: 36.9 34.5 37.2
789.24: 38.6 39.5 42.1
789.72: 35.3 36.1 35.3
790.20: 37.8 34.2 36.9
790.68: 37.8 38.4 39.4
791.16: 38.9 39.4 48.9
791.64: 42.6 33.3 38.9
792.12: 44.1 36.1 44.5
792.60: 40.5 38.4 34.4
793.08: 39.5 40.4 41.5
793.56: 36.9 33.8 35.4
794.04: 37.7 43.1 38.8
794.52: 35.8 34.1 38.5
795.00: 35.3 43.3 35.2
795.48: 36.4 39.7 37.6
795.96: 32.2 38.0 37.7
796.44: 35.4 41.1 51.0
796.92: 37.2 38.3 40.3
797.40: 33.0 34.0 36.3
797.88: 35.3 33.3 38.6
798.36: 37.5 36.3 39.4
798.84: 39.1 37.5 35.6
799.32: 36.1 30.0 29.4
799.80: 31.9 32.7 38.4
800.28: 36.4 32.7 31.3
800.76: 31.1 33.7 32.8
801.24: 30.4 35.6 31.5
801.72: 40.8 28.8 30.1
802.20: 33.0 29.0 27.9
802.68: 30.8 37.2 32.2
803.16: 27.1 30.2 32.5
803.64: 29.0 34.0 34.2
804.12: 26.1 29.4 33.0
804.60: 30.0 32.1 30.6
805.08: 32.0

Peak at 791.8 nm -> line Mg II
